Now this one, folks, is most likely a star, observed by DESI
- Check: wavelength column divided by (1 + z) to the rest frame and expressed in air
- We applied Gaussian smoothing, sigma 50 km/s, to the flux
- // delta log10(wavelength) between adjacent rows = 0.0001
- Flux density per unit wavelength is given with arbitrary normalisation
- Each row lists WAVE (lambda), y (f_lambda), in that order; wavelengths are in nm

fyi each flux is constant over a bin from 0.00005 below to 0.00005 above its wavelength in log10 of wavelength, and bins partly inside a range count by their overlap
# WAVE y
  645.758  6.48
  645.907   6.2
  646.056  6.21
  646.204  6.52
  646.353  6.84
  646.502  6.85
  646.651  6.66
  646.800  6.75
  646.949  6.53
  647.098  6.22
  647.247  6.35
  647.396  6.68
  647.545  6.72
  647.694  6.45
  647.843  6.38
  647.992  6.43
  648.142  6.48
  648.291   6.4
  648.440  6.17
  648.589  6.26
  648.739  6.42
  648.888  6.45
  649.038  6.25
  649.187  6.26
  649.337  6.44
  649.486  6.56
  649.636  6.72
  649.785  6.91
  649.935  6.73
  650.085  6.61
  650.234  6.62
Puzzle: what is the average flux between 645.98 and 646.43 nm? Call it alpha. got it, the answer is 6.53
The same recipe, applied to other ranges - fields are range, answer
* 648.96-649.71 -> 6.44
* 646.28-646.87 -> 6.77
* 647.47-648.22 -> 6.49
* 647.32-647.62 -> 6.7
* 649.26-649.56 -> 6.5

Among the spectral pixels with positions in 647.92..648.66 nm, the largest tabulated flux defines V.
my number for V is 6.48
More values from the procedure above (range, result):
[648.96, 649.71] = 6.72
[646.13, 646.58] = 6.85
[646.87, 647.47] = 6.68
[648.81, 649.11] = 6.45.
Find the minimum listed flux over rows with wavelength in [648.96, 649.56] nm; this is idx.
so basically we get 6.25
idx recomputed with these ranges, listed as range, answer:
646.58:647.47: 6.22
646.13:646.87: 6.52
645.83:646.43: 6.2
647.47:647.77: 6.45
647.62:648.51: 6.17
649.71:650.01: 6.73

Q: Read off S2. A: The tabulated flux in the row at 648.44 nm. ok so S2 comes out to 6.17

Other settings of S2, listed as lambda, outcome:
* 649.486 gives 6.56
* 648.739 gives 6.42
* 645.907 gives 6.2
